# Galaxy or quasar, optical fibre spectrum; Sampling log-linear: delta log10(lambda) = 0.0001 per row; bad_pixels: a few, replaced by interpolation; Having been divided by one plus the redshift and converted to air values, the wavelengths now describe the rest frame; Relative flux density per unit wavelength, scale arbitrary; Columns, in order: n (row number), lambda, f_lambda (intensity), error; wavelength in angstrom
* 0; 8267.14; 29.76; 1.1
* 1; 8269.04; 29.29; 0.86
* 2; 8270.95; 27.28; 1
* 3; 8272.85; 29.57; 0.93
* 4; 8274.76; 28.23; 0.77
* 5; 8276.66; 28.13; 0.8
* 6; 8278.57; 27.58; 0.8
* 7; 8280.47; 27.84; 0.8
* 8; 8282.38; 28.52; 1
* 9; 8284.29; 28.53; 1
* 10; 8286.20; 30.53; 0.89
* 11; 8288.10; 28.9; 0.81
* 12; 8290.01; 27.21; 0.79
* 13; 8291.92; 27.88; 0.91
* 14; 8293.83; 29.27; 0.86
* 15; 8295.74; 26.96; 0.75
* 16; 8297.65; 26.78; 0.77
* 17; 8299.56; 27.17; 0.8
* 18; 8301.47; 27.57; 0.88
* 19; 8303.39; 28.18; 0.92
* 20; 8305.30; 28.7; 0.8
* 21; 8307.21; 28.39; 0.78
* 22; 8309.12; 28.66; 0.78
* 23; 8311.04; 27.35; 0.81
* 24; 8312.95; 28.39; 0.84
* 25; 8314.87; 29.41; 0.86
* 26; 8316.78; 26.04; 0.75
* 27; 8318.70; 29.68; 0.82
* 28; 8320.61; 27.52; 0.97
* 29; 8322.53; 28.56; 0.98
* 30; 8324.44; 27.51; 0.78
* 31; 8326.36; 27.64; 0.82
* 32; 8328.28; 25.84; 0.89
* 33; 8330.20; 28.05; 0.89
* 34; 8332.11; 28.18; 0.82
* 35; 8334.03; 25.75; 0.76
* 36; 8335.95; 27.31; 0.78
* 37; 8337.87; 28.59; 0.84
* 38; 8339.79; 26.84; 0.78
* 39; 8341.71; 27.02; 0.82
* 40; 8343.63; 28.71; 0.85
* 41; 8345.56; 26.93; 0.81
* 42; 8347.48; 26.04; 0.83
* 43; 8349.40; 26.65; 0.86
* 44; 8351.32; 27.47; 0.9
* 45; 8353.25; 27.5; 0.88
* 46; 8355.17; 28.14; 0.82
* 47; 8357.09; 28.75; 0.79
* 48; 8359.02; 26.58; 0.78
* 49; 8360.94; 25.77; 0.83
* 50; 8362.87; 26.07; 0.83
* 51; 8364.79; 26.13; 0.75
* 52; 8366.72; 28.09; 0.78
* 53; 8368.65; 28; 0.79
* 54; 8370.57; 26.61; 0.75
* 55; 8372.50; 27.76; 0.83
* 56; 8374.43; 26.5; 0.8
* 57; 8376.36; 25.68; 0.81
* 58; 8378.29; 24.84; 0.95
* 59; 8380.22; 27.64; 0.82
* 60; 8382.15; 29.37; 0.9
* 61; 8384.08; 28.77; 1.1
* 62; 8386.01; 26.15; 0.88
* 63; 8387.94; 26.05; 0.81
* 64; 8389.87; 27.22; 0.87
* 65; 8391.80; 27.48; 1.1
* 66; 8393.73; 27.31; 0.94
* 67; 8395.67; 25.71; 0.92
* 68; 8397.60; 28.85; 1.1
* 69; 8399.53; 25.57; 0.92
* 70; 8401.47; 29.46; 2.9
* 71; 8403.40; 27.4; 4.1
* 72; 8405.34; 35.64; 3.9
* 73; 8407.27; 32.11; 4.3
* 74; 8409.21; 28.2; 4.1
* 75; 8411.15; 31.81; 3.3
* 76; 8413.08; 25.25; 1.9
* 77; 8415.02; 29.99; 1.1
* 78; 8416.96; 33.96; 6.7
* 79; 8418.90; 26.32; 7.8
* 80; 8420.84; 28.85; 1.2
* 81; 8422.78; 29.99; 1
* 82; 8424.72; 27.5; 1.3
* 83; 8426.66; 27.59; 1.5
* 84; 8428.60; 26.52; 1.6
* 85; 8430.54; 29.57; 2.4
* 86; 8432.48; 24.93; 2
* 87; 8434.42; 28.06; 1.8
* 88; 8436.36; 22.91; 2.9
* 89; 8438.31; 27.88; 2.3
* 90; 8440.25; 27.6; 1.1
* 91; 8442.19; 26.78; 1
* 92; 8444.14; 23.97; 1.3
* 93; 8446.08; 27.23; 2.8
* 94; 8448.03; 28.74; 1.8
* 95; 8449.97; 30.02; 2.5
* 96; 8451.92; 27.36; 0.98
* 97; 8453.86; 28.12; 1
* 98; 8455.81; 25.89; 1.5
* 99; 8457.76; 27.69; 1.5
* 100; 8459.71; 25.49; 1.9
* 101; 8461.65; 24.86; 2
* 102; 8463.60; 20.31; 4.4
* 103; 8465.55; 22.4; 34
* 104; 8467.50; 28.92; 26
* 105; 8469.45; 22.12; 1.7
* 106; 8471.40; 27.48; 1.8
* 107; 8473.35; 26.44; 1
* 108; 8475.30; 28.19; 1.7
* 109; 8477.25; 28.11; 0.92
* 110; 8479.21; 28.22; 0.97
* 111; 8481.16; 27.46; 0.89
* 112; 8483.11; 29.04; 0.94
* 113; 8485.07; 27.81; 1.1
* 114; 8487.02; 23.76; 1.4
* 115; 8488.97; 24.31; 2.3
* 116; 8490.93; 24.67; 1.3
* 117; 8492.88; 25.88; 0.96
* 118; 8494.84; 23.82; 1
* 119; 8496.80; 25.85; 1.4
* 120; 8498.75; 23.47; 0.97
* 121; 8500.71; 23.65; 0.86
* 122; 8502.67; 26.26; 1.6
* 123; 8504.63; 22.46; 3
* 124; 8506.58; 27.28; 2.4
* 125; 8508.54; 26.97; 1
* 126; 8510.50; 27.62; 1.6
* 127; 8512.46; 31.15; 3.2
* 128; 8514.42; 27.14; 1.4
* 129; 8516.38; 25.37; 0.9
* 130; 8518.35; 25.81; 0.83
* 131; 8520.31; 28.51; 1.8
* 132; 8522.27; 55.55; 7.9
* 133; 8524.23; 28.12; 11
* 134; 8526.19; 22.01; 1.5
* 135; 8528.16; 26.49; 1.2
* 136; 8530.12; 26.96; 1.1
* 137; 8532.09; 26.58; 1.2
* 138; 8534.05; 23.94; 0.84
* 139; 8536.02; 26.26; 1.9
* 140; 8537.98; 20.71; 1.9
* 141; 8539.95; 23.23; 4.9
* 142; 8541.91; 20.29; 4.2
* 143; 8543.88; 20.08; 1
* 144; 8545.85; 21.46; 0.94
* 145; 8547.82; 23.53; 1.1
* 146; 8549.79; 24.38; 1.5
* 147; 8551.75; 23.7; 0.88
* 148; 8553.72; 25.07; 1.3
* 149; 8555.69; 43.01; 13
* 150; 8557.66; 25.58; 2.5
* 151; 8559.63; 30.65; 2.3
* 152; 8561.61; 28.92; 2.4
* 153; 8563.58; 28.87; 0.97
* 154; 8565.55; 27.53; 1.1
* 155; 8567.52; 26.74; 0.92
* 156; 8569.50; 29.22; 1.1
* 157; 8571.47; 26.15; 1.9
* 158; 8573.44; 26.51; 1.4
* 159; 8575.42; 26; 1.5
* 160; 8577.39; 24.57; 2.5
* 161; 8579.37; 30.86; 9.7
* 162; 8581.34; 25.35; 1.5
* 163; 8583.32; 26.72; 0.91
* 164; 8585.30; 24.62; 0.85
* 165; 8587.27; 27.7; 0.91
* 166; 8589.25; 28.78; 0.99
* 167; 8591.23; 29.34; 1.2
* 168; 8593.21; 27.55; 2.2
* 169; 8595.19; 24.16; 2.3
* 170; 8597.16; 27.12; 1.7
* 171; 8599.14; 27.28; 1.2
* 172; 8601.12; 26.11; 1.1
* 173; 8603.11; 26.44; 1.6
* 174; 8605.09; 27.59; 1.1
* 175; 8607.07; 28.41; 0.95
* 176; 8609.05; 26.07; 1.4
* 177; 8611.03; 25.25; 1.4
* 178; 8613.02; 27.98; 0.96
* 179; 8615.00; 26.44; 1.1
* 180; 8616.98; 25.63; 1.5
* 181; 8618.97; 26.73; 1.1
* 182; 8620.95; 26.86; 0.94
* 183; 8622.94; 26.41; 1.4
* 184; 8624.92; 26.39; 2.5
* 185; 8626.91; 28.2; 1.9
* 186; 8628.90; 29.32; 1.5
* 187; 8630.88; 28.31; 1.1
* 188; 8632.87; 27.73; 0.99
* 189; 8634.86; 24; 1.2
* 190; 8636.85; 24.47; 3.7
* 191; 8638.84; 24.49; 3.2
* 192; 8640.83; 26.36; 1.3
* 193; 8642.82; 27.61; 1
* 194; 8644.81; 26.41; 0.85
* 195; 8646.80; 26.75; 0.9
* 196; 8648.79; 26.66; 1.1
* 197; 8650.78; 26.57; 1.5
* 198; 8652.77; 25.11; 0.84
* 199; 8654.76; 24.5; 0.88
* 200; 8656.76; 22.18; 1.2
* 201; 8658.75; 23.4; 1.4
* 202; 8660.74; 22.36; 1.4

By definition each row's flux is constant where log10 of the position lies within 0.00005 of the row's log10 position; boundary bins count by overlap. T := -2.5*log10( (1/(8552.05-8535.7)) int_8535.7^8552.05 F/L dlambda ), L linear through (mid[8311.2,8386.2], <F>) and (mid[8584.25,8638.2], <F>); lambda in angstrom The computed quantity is 0.20 mag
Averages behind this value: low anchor 27.4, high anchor 26.8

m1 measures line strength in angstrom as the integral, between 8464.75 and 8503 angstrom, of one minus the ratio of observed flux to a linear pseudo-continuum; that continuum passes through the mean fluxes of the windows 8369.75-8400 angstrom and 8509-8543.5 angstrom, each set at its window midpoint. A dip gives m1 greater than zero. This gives 1.8 angstrom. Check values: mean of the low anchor 27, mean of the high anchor 27.3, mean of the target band 25.9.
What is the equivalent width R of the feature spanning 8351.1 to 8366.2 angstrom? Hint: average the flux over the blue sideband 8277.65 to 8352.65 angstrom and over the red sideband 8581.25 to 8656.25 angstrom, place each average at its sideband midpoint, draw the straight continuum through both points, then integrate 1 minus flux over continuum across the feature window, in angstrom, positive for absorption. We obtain 0.31 angstrom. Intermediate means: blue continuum 27.8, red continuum 26.6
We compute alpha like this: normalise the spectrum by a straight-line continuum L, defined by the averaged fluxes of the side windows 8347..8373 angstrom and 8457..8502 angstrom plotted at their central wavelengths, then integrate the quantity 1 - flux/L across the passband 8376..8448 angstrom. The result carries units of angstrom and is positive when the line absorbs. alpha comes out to -3.79 angstrom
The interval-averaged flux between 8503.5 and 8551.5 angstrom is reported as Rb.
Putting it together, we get 26.3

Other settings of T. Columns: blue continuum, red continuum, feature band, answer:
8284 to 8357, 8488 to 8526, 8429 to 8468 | 0.047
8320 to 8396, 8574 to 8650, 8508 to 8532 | -0.090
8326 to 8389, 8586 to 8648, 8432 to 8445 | 0.039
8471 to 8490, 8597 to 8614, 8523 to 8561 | 0.057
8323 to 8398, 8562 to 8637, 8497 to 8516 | 0.035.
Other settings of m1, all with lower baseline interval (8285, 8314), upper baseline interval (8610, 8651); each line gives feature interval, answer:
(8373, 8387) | 0.4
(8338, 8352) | 0.4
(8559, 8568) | -0.6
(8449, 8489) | 1.3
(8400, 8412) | -1.3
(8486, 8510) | 2.0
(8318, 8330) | 0.1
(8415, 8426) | -0.7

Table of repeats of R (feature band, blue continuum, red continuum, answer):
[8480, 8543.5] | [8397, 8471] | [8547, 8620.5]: 2.1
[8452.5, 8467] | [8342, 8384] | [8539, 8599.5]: 0.9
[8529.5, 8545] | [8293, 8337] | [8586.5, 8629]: 2.2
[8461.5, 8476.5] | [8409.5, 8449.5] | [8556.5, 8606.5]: 1.4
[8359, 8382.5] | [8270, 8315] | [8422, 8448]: 0.6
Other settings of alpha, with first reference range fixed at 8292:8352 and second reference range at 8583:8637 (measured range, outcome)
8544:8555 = 1.3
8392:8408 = -0.8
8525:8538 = 1.0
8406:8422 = -1.3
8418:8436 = -0.1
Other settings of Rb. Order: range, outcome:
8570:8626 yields 26.8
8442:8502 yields 26.1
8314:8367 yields 27.4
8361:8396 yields 27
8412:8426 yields 28.8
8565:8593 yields 27.2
